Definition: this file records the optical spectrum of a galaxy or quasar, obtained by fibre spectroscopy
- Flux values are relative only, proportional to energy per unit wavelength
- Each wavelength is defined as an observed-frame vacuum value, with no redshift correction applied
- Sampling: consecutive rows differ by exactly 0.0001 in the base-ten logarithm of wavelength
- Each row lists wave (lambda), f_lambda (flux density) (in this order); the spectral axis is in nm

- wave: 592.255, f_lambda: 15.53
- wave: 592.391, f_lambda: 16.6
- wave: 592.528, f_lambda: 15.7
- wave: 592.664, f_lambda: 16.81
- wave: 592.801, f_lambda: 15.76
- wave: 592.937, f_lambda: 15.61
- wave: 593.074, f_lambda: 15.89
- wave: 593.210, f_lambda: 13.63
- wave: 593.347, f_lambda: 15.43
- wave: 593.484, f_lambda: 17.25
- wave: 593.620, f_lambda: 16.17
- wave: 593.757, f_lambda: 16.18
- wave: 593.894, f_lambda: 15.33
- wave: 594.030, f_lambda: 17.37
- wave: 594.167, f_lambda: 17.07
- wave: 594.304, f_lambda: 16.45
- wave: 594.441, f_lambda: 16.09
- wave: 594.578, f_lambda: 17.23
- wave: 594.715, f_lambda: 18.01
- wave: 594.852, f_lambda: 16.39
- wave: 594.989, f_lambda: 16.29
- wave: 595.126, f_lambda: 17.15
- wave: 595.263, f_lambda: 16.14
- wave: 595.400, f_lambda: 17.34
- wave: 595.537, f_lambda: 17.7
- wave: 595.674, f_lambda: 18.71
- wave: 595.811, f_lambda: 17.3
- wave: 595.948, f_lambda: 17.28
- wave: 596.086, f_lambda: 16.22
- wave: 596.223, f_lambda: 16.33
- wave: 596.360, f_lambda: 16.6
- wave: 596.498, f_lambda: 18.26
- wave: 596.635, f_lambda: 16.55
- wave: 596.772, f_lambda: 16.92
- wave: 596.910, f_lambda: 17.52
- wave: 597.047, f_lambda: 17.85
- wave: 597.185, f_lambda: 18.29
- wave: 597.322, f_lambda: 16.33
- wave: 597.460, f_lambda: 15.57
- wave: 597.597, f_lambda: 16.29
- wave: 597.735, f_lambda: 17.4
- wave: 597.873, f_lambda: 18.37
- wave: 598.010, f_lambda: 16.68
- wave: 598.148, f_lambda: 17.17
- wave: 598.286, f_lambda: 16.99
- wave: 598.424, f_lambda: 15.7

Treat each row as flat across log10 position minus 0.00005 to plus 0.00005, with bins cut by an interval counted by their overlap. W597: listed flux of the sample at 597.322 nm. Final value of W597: 16.33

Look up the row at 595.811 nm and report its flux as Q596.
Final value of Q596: 17.3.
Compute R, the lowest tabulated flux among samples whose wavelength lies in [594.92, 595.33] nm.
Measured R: 16.14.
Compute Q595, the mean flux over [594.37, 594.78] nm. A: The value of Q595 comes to 17.1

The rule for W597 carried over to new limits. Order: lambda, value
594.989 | 16.29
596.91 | 17.52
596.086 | 16.22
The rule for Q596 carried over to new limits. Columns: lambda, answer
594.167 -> 17.07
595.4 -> 17.34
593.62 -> 16.17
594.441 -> 16.09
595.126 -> 17.15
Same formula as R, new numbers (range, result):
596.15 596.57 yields 16.33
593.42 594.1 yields 15.33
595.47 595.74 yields 17.7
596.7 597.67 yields 15.57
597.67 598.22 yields 16.68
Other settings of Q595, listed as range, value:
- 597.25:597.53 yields 16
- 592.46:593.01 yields 16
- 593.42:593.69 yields 16.7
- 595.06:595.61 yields 17.1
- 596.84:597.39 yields 17.5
